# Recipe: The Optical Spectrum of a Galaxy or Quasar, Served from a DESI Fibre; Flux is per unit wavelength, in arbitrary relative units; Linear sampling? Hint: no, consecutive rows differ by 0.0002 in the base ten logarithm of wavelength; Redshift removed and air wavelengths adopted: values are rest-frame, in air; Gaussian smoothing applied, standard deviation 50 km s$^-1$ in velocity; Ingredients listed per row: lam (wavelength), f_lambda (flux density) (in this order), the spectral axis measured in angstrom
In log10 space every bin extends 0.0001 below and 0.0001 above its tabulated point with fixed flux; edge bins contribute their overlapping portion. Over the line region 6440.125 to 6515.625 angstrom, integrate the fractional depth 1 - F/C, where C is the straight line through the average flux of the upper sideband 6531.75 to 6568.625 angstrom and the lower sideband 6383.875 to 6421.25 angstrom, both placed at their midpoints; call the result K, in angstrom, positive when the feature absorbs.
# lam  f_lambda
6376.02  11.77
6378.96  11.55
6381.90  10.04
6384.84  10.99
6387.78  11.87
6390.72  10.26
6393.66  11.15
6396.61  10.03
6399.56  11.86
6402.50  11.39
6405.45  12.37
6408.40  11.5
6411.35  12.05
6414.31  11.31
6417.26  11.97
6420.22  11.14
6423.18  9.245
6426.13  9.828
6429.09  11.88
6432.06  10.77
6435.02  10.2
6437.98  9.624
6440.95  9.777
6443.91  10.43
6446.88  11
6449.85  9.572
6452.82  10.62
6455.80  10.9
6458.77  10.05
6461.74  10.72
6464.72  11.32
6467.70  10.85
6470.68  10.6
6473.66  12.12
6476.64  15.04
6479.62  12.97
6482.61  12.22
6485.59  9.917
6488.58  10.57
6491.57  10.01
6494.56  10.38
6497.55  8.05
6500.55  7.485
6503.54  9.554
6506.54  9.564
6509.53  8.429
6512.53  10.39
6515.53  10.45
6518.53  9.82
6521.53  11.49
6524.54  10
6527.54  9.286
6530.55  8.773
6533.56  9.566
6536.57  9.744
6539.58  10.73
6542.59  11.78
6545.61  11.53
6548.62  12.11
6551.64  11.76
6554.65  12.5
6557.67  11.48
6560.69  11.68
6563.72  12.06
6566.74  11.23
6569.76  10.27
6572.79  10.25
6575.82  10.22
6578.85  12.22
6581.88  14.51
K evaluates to 5.62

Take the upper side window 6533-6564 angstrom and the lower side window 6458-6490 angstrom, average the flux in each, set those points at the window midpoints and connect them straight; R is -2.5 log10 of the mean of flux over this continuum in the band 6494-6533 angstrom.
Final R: 0.20 mag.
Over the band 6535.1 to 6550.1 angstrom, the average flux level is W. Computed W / 11.2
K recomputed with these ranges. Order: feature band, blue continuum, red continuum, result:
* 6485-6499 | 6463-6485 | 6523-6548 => 2.1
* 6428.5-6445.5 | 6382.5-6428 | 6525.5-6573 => 1.1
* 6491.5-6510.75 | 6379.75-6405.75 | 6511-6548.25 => 2.7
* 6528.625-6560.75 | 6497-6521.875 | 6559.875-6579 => -1.9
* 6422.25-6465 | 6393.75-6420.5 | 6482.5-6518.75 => 1.6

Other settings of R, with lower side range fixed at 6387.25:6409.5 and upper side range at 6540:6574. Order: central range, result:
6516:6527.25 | 0.113 mag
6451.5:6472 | 0.063 mag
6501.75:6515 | 0.199 mag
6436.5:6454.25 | 0.119 mag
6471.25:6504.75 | 0.063 mag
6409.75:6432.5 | 0.027 mag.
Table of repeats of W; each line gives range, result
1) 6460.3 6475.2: 11.1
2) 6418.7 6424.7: 10.2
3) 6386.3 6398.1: 10.8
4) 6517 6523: 10.7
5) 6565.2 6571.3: 10.8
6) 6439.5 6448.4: 10.4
